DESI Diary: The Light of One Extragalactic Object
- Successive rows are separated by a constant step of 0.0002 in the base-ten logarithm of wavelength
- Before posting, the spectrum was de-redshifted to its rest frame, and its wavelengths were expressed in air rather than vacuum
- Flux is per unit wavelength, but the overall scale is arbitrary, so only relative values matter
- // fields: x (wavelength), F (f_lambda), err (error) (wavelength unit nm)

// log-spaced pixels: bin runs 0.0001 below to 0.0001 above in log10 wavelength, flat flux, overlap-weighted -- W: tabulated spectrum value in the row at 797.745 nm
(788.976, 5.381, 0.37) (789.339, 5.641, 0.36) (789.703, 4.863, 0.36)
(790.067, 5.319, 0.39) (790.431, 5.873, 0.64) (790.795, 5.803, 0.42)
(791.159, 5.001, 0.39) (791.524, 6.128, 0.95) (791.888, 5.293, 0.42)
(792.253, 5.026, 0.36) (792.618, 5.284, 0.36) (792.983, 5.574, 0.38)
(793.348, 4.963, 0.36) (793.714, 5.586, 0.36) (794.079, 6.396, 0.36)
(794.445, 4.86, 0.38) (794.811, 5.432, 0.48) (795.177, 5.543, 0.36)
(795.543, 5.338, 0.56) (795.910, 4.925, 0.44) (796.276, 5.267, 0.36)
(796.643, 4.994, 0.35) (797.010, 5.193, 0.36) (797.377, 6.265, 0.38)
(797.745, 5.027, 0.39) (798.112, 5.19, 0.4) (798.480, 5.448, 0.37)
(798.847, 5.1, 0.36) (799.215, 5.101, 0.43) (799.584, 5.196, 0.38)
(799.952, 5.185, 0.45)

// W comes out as 5.027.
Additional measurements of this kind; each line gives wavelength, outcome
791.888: 5.293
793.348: 4.963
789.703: 4.863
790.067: 5.319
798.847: 5.1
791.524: 6.128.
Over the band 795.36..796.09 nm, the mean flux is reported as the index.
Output 5.13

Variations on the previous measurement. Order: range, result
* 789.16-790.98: 5.5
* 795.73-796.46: 5.1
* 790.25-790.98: 5.84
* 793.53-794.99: 5.57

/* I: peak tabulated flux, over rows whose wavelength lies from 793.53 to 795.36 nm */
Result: 6.396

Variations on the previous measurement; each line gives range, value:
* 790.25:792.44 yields 6.128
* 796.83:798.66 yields 6.265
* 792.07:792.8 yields 5.284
